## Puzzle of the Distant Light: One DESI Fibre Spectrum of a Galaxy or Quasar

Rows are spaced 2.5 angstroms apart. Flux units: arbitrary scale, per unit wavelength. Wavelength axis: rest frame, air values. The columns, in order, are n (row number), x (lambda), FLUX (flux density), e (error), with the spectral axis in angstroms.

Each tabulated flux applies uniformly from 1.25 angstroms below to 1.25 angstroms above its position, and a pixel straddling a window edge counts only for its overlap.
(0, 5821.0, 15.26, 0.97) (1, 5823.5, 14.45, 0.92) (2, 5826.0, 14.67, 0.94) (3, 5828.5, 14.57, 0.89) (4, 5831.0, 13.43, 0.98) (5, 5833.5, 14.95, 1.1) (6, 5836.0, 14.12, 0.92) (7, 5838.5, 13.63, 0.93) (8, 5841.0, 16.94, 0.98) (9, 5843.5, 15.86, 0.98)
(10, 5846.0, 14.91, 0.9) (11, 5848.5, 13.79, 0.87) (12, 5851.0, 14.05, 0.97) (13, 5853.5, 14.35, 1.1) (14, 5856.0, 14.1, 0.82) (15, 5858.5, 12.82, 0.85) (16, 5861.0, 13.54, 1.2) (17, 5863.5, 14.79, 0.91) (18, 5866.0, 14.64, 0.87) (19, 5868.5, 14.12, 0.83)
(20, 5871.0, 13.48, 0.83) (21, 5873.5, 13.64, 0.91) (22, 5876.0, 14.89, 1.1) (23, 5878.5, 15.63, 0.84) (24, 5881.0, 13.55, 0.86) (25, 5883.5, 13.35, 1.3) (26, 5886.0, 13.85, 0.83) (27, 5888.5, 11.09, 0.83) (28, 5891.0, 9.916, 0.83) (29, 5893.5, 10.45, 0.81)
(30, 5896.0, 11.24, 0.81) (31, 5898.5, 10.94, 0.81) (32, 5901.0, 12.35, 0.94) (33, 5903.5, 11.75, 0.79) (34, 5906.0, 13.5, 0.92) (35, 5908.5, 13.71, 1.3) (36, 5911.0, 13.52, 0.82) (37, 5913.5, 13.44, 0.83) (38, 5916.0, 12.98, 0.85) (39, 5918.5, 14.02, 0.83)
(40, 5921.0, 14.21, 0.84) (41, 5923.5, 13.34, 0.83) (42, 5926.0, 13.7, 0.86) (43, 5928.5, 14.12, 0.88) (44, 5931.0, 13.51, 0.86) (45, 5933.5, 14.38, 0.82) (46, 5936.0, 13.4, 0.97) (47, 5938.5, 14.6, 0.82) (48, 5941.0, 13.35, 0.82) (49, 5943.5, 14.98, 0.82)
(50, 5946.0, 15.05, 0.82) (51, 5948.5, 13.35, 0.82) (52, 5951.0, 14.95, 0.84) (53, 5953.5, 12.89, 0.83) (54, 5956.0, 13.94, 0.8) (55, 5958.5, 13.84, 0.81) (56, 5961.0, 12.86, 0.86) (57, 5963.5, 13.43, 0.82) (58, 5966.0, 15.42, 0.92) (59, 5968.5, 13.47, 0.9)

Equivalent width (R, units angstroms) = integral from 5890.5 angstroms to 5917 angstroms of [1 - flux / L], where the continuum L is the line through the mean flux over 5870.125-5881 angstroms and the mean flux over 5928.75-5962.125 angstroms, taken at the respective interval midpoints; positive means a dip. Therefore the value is 3.7 angstroms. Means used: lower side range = 14.3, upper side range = 13.9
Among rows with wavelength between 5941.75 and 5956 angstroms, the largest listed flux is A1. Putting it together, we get 15.05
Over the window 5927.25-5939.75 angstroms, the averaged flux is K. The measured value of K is 14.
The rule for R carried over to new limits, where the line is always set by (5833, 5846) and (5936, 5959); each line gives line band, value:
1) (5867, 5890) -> 1.60 angstroms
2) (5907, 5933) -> 1.19 angstroms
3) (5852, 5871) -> 1.11 angstroms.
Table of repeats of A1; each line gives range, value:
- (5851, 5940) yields 15.63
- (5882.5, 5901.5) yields 13.85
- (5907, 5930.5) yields 14.21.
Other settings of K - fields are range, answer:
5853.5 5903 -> 13.1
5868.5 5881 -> 14.3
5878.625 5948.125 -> 13.2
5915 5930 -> 13.7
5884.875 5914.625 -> 12.1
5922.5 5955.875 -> 14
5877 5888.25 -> 13.8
